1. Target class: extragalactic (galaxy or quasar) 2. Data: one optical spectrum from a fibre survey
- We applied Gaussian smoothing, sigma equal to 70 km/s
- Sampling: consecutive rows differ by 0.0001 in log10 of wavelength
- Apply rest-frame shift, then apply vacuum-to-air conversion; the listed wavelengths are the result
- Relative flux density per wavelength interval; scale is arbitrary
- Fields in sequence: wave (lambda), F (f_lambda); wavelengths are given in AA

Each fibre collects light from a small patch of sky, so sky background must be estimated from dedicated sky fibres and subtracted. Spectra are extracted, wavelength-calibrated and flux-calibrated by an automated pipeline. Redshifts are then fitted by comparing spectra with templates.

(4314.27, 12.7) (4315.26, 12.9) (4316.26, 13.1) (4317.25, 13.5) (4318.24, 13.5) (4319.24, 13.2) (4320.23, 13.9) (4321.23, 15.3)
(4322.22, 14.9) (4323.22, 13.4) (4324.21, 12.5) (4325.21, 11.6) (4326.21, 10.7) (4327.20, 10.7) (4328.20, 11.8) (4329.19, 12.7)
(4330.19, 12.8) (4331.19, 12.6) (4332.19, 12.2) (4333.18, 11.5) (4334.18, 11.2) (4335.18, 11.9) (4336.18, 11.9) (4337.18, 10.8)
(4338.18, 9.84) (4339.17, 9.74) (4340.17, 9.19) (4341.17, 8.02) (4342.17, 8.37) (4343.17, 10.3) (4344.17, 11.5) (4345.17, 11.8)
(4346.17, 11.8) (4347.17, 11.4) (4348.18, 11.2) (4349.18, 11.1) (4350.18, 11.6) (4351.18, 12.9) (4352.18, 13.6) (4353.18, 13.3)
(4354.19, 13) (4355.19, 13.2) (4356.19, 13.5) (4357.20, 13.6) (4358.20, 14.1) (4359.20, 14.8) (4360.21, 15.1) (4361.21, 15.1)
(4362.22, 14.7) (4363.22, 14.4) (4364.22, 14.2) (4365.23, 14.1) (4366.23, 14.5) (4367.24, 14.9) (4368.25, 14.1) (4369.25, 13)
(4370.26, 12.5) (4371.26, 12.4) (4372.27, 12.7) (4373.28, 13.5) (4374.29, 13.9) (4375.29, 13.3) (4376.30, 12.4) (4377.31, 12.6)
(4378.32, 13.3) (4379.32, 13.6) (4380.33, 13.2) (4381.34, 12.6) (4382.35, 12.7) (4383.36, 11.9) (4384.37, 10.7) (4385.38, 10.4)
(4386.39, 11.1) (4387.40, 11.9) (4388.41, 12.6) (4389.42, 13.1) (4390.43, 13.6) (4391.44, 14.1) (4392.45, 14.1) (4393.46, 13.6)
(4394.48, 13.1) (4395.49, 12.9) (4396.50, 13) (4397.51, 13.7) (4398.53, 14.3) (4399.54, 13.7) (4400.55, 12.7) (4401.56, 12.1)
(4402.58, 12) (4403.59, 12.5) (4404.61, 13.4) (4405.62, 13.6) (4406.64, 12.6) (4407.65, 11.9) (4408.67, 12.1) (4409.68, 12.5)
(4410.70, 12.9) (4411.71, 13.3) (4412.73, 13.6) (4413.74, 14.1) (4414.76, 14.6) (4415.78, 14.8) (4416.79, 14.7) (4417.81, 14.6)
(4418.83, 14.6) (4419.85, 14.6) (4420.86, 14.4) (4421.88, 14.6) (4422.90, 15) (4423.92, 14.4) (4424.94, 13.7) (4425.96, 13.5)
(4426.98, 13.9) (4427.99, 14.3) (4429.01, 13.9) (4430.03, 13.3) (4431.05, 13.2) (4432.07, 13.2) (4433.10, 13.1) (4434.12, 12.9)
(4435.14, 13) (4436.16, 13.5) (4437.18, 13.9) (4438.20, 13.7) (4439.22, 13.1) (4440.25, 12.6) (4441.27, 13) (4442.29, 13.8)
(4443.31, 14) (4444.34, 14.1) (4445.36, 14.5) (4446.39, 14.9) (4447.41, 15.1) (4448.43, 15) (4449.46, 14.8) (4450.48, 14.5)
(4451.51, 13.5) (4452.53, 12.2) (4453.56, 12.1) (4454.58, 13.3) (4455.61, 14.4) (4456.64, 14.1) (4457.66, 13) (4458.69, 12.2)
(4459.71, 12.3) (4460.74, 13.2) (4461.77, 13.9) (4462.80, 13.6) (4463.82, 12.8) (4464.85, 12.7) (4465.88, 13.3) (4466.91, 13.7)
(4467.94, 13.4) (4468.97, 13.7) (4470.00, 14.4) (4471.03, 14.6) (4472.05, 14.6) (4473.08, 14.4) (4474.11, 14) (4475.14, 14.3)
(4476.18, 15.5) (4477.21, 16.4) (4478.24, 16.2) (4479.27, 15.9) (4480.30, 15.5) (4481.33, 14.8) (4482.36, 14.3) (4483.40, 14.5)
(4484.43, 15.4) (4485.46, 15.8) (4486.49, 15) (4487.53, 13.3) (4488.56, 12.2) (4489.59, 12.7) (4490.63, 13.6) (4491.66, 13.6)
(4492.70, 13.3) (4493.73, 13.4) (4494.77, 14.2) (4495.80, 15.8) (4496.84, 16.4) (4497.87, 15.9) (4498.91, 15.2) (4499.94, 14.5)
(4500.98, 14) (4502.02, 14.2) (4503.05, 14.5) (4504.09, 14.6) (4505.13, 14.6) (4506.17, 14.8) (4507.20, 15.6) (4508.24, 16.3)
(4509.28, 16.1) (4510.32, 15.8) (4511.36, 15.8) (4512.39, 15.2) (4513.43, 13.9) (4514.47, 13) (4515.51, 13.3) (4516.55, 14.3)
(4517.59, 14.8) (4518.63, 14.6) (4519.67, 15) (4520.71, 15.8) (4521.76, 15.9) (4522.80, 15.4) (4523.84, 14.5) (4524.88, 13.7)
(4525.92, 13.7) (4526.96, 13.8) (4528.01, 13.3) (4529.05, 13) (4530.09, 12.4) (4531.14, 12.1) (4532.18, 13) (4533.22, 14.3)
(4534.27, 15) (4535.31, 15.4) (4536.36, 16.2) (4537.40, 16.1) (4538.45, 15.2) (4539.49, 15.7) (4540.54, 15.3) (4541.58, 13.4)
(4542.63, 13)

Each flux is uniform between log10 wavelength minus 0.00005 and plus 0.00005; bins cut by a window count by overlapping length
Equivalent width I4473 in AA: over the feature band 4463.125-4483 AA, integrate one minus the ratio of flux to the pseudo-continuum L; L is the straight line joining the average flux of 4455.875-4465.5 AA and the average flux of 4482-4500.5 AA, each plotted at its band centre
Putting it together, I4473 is -1.2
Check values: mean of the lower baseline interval 13.1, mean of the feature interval 14.4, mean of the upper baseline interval 14.4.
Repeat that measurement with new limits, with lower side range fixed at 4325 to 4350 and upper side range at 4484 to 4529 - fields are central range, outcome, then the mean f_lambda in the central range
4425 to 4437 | -0.4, 13.5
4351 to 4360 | -1.7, 13.6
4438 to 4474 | -0.4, 13.7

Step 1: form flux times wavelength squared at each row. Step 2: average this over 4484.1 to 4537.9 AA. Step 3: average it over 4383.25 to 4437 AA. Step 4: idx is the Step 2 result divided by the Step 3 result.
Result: 1.14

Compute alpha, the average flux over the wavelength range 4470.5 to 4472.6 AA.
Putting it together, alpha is 14.7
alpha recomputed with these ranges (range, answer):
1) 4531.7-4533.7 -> 13.7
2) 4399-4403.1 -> 12.7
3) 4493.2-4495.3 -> 13.8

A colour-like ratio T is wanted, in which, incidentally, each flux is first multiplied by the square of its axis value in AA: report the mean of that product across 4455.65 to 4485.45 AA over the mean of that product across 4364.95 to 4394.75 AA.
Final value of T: 1.14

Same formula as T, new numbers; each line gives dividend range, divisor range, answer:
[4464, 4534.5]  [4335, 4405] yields 1.21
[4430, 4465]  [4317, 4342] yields 1.20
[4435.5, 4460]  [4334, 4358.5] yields 1.24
